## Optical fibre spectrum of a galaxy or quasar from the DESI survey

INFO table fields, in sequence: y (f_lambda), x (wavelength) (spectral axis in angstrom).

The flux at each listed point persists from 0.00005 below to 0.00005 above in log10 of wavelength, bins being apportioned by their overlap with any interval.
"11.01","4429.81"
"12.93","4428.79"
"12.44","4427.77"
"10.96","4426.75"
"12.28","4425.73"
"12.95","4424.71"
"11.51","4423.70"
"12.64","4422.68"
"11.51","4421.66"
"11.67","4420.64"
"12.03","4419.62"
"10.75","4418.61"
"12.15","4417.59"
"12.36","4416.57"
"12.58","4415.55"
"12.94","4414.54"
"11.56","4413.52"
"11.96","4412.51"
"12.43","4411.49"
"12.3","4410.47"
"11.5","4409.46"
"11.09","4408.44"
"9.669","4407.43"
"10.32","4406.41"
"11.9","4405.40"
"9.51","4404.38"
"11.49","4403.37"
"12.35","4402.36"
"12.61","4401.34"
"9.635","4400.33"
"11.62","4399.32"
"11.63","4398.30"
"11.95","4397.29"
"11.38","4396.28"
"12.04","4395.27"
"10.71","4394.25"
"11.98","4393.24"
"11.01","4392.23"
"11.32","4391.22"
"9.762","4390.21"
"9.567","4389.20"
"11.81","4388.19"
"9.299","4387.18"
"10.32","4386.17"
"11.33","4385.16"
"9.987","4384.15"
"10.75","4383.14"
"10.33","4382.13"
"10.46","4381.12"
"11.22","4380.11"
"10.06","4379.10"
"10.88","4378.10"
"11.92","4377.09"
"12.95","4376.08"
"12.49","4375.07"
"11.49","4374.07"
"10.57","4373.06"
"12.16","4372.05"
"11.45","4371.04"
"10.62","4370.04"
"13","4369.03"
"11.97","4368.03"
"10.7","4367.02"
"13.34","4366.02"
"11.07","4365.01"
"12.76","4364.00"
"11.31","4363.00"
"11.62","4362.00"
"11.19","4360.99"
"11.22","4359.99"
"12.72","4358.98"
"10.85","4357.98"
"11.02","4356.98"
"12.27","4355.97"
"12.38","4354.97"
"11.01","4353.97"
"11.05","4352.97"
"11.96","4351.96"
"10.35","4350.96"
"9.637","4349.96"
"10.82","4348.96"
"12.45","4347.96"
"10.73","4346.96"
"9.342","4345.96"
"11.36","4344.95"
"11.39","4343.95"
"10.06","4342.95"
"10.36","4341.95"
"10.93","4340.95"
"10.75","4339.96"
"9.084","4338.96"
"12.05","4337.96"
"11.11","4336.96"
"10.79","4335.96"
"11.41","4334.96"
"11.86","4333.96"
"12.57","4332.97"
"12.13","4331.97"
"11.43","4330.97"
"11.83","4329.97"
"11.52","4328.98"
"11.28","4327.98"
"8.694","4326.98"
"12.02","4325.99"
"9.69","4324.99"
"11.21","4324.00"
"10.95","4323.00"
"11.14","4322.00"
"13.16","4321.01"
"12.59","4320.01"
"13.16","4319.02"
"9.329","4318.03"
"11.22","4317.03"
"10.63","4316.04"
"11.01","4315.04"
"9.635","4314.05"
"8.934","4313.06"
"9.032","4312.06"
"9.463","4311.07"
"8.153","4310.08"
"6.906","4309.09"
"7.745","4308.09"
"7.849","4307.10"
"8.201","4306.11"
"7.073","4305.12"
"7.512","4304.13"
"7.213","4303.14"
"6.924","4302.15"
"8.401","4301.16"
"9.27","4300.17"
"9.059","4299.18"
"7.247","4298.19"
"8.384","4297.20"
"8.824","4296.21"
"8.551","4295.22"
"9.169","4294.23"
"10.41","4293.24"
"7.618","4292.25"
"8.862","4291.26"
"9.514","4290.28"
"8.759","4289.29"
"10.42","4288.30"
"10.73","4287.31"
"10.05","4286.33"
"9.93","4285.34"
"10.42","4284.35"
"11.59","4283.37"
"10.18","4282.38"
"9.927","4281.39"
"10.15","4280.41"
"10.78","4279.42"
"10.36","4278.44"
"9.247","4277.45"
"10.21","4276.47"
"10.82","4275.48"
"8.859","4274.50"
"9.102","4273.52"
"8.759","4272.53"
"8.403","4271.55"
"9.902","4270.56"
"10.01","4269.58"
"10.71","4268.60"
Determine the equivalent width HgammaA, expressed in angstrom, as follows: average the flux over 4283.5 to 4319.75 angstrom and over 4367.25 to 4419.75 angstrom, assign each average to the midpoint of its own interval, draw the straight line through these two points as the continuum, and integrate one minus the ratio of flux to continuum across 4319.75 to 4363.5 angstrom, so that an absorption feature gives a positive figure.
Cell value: -5.0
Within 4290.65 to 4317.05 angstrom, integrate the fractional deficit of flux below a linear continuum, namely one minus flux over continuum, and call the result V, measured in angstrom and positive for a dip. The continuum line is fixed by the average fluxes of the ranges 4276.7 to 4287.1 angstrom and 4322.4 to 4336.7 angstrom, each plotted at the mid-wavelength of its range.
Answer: 5.2 angstrom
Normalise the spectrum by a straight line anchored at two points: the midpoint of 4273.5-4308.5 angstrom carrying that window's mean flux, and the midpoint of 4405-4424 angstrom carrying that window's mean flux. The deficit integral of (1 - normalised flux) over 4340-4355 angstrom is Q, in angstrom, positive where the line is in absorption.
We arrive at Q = -0.8 angstrom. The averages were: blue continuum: 9.15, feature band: 10.9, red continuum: 11.7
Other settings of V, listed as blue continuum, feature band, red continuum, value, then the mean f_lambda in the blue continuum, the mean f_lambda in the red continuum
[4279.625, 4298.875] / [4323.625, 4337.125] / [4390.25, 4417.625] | -1.3 angstrom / 9.52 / 11.5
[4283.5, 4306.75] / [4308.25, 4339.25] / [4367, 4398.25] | -3.7 angstrom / 8.84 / 11.2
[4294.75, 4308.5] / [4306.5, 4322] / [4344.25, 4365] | -1.9 angstrom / 8.02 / 11.3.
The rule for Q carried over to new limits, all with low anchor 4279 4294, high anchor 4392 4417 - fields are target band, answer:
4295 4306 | 2.27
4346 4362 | -0.60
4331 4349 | -0.71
